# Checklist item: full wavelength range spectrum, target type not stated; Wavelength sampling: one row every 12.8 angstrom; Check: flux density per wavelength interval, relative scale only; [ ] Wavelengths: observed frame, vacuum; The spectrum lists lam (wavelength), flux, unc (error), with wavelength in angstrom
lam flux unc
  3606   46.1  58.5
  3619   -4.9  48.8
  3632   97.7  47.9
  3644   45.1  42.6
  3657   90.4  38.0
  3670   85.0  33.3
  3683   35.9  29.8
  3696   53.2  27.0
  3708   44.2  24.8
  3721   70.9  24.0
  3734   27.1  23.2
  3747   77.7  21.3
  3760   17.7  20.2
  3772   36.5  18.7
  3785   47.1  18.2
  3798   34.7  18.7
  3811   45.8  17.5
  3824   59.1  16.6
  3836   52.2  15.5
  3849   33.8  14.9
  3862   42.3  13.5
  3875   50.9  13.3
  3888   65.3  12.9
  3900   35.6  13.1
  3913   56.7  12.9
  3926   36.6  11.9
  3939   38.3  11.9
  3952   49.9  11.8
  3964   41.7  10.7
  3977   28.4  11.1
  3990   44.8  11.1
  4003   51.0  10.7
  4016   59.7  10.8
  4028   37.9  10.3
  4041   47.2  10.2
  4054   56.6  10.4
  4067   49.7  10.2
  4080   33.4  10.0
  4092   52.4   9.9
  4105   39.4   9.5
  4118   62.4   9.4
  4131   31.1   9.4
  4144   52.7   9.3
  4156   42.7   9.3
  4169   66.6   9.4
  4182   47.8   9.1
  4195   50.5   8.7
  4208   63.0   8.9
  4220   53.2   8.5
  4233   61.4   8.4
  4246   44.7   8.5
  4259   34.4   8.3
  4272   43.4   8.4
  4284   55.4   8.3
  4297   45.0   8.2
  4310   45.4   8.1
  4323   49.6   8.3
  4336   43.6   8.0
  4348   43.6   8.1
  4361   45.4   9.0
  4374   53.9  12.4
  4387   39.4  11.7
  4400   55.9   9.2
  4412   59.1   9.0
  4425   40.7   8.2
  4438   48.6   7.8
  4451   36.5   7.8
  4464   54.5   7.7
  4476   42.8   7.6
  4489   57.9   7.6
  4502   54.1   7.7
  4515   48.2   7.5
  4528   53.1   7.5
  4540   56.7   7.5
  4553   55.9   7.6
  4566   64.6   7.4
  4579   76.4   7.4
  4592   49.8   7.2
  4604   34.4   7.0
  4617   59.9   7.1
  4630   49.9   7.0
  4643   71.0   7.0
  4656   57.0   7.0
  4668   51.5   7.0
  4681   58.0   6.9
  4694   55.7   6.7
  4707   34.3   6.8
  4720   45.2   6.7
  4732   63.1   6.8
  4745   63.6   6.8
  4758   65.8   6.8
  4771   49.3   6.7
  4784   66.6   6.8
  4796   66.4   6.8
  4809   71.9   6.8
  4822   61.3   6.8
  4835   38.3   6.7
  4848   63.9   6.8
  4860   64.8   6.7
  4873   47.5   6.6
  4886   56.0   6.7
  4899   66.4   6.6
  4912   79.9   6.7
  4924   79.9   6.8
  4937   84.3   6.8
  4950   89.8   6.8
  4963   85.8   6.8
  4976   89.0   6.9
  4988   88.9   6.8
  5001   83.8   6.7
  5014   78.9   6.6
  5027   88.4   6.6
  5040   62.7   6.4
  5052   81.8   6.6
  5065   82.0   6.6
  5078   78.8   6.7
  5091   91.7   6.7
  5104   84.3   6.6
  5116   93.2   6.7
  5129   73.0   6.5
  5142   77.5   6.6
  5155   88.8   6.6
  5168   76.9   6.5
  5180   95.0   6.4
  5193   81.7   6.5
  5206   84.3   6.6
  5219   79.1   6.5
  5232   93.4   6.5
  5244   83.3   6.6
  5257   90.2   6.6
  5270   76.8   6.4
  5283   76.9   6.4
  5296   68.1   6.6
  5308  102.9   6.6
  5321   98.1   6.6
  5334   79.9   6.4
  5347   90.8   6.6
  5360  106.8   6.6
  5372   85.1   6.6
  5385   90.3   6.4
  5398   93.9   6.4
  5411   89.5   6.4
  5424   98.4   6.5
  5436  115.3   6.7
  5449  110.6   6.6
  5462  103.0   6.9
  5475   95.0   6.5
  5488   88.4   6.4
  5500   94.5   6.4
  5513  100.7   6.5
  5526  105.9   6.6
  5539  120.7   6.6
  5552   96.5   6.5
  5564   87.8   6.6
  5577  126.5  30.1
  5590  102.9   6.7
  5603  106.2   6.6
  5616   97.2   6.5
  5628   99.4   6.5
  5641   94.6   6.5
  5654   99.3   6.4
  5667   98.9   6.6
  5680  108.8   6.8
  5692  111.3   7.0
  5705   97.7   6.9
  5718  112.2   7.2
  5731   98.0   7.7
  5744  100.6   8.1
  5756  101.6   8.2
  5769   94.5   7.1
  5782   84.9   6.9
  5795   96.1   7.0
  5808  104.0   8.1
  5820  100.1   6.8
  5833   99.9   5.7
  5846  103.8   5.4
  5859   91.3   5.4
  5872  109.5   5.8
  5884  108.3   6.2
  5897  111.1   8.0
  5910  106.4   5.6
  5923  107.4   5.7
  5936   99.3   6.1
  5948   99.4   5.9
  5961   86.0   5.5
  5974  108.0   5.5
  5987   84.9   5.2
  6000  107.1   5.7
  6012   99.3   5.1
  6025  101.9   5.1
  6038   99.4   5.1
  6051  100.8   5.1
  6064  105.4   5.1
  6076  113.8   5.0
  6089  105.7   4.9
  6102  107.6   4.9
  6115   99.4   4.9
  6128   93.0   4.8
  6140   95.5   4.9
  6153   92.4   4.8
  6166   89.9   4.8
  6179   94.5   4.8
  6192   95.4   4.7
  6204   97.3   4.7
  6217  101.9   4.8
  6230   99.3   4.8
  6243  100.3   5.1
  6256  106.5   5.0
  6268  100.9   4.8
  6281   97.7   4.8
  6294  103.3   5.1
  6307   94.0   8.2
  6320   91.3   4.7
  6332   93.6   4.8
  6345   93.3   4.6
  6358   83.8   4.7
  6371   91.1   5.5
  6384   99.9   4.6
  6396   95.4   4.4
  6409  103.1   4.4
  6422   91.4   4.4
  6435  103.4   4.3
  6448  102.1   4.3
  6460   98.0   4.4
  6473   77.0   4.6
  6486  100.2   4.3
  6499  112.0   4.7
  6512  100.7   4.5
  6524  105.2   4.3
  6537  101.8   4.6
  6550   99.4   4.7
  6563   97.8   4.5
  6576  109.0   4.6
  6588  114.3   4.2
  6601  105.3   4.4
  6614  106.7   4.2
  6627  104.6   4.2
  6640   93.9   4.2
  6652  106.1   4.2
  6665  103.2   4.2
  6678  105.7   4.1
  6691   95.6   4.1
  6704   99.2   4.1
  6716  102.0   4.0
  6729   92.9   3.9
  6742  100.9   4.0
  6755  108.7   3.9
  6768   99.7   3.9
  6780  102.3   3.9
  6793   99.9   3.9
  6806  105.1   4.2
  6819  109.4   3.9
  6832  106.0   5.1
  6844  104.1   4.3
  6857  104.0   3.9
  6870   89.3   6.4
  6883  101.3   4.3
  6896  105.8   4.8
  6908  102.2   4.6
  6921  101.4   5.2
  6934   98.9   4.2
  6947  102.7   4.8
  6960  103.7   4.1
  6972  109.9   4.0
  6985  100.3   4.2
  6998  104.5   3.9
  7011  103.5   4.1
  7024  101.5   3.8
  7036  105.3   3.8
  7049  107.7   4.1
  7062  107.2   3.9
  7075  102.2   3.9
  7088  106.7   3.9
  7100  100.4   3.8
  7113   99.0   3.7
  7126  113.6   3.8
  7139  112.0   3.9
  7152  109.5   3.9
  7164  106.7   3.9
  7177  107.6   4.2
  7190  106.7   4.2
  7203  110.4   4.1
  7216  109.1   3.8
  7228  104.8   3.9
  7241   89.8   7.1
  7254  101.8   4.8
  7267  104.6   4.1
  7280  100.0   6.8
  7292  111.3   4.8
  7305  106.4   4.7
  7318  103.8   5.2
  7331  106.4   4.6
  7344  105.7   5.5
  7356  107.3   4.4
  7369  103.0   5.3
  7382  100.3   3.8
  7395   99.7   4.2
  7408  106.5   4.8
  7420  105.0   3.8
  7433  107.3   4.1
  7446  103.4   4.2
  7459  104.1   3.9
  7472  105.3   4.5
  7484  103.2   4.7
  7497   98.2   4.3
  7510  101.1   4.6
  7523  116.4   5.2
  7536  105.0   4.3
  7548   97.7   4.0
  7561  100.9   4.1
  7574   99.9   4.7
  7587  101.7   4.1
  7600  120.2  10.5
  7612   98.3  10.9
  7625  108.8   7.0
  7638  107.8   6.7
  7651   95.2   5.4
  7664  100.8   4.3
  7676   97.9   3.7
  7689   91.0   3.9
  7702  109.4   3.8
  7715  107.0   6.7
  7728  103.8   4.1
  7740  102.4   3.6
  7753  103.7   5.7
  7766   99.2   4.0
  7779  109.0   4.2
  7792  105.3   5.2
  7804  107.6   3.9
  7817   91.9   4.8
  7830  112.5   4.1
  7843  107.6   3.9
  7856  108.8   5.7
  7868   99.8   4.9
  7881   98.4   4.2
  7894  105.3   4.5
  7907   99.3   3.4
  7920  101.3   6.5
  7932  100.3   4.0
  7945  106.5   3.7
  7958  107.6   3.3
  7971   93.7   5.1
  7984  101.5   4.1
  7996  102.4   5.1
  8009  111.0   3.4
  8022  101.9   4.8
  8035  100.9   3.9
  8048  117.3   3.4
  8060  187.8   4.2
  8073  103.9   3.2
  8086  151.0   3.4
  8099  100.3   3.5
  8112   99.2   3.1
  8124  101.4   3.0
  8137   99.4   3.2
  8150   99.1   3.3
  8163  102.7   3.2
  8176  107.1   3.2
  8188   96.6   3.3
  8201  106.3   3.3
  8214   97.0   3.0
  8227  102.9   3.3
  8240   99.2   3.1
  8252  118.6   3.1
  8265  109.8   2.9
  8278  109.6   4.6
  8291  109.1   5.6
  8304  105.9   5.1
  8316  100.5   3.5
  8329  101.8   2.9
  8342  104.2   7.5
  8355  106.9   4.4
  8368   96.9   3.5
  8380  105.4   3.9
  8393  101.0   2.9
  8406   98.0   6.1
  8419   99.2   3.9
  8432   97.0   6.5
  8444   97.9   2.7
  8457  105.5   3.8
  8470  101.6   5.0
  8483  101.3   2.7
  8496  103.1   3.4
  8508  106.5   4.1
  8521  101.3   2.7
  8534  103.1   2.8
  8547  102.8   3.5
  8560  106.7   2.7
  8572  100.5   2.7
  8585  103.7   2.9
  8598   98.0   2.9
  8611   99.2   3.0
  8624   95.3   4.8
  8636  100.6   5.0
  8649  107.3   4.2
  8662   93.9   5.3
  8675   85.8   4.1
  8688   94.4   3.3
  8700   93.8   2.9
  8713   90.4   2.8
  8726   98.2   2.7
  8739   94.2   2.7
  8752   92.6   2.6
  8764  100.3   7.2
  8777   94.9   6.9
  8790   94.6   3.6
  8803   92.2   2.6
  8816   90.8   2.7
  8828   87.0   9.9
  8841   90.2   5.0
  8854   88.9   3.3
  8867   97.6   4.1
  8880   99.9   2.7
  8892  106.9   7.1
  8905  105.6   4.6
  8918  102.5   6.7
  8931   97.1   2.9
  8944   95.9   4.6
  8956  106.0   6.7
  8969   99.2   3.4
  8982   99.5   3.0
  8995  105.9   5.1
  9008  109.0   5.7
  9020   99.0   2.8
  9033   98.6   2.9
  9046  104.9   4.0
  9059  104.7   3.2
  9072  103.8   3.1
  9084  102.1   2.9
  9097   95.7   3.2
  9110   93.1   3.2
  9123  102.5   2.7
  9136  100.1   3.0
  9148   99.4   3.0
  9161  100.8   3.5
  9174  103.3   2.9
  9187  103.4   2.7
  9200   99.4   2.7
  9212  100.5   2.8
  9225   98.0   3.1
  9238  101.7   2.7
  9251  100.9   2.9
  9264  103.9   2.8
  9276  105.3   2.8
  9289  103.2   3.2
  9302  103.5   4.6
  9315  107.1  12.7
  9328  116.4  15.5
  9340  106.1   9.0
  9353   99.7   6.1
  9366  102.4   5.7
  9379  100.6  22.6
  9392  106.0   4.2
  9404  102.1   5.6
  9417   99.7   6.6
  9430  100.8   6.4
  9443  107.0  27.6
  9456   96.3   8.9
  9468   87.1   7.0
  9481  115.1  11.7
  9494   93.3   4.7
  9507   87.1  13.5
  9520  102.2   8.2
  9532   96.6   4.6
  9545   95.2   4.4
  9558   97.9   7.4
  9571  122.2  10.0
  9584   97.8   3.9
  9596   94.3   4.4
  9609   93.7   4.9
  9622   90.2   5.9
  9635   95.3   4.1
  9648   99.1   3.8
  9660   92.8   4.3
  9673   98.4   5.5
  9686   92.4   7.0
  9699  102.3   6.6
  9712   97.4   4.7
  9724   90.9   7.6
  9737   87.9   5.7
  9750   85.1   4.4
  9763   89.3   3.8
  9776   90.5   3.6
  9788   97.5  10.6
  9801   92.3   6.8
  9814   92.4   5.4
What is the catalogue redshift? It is 0.23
